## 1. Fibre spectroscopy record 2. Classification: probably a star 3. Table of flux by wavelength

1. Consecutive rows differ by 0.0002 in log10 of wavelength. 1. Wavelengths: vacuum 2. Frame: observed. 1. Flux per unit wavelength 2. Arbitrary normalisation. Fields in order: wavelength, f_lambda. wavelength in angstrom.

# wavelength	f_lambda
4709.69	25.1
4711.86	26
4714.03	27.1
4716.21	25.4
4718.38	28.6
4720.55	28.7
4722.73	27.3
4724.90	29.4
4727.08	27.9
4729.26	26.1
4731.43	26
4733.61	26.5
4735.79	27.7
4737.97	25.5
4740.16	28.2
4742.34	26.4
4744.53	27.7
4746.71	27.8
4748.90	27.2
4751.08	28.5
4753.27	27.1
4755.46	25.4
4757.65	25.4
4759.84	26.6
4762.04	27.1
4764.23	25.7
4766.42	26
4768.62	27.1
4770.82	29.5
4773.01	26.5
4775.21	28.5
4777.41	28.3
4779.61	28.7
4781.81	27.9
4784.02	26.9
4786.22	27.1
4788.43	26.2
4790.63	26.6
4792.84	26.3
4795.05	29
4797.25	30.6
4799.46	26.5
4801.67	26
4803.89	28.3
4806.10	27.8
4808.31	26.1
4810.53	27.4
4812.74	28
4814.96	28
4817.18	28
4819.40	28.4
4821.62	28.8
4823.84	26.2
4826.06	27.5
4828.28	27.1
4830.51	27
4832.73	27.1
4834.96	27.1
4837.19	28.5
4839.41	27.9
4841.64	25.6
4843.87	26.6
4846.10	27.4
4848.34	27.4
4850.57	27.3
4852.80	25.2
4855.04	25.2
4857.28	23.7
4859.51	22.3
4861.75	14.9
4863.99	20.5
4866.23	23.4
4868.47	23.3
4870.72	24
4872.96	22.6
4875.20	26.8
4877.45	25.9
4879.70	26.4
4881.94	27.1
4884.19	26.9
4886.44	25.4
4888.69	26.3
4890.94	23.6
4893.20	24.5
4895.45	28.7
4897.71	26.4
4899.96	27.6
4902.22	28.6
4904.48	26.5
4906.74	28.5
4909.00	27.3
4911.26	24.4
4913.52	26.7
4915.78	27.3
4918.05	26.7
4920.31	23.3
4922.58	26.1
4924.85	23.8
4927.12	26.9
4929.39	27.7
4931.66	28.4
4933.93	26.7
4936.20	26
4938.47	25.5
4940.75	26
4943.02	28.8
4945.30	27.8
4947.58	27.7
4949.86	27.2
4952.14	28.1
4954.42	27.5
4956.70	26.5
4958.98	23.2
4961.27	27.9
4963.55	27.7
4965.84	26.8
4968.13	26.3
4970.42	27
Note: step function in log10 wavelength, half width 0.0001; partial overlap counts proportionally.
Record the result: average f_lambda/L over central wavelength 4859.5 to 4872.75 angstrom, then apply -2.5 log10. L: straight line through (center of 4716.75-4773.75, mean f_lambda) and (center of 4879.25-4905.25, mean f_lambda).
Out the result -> 0.24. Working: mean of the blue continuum 27.1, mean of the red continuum 26.5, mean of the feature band 21.4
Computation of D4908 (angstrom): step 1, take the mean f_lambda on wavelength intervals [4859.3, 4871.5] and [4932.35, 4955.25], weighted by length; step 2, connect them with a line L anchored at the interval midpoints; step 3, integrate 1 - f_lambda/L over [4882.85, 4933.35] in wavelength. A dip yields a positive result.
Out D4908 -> -4.2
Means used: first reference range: 21.2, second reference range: 27.2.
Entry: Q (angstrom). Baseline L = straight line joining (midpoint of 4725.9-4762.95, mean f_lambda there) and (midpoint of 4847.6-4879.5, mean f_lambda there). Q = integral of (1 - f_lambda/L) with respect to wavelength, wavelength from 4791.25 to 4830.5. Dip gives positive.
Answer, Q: -3.8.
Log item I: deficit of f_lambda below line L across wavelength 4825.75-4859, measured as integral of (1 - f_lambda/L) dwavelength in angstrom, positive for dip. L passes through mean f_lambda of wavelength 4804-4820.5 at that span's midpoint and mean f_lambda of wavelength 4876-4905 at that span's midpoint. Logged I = 0.8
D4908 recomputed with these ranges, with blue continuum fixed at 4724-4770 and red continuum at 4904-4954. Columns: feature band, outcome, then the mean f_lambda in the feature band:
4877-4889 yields 0.2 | 26.4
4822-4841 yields -0.3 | 27.3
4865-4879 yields 1.3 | 24.4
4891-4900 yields 0.1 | 26.3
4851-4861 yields 1.1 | 24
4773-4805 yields -0.9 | 27.6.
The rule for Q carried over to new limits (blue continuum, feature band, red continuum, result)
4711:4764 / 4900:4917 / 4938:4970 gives -0.1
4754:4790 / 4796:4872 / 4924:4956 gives 2.5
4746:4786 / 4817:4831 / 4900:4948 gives -0.3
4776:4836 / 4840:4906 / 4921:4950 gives 4.6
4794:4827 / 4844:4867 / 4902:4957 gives 3.0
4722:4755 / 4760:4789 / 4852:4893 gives -1.0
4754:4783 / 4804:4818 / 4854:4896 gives -0.9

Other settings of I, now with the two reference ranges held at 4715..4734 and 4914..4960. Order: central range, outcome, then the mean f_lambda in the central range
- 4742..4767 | 0.43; 26.8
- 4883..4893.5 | 0.52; 25.4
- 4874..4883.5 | 0.09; 26.5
